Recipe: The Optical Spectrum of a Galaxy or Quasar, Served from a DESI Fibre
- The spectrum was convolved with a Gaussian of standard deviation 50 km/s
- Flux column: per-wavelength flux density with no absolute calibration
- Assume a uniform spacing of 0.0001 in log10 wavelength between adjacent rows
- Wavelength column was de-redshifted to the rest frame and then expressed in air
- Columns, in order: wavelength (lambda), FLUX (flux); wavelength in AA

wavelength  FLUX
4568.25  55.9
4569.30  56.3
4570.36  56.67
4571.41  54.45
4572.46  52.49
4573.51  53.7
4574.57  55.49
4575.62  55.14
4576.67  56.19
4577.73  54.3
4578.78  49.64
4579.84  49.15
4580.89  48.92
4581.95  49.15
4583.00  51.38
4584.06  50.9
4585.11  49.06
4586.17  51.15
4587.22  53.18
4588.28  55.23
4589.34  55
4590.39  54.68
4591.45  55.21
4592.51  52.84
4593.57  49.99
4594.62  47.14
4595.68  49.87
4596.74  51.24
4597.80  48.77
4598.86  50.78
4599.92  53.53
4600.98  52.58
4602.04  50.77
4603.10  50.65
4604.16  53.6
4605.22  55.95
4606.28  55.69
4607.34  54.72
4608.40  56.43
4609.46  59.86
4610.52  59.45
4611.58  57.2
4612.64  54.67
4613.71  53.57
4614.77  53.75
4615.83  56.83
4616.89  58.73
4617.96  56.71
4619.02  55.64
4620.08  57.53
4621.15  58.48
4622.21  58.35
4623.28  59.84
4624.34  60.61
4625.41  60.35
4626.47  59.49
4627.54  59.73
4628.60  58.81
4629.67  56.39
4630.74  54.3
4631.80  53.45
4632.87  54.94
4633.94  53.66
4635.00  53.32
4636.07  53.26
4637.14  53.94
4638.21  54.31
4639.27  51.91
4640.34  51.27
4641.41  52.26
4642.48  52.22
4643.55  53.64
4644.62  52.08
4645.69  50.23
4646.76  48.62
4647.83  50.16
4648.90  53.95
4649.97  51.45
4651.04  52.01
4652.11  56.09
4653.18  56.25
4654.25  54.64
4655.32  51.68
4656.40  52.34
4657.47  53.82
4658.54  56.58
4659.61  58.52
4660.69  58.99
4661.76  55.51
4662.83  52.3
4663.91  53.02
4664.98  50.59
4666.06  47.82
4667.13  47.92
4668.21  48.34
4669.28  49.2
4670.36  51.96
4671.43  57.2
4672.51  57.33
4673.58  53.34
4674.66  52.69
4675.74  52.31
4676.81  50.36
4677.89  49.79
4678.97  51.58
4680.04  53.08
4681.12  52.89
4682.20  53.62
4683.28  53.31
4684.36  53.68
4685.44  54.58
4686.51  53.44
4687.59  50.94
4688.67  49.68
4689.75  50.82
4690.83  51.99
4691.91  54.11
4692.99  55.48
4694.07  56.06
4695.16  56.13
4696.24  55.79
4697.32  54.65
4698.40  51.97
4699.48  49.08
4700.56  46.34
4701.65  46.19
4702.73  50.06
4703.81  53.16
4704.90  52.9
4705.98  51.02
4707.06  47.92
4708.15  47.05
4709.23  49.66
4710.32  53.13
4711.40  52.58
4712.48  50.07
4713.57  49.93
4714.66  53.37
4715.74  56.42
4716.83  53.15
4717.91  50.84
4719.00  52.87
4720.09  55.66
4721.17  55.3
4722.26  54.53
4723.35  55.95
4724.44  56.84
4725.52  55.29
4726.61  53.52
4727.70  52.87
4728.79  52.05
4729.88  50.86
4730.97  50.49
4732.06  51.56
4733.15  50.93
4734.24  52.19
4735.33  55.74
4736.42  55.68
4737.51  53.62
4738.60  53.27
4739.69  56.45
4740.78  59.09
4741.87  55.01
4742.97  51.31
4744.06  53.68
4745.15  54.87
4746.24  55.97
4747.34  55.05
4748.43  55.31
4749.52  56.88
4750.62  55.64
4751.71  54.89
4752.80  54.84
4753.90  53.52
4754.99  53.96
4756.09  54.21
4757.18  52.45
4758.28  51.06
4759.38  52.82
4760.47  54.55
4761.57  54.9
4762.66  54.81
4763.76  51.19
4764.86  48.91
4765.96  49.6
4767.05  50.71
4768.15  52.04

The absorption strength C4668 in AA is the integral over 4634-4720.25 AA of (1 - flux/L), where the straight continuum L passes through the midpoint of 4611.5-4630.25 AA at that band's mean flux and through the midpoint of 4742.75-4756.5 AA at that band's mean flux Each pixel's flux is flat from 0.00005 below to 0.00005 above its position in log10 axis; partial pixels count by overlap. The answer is 5.9 AA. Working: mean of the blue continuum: 57.6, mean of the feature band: 52.5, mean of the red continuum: 54.7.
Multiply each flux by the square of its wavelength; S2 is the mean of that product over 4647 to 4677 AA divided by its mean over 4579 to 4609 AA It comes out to 1.1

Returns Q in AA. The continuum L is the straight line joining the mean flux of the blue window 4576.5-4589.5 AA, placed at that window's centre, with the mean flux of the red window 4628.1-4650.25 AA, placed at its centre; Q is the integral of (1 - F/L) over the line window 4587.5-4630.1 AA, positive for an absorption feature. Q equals -2.5 AA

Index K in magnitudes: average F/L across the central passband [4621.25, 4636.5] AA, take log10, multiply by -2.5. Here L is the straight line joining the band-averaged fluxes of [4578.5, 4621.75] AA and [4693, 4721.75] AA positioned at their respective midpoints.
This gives -0.08 mag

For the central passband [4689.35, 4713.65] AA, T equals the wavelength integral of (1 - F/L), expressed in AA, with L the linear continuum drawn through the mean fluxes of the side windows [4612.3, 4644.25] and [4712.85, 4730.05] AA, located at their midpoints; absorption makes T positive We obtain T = 1.1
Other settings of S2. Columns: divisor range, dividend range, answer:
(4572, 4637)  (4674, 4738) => 1.01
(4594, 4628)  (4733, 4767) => 1.03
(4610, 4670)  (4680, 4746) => 1.00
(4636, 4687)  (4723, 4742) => 1.05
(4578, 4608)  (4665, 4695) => 1.05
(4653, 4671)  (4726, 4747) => 1.05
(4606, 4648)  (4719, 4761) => 1.02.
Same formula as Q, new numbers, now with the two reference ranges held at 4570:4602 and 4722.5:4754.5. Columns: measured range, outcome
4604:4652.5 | -2.24 AA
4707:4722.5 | 0.49 AA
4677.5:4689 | 0.22 AA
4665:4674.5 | 0.31 AA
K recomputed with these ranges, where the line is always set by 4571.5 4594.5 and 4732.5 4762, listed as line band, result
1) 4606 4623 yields -0.08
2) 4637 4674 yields 0.01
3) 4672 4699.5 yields 0.01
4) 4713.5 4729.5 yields 0.00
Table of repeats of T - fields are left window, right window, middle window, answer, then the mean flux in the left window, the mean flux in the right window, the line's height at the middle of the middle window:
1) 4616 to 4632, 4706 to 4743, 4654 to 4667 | 0.60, 58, 53.1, 56.2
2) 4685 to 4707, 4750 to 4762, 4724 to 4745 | -0.18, 52.1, 53.9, 53.3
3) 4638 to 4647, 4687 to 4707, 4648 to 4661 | -0.66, 51.9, 51.9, 51.9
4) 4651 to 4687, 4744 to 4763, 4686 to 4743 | 1.17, 53.2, 54.4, 53.9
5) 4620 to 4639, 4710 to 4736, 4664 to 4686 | 1.14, 56.6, 53.2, 54.9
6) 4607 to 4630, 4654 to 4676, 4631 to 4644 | 0.60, 57.6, 53.1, 55.8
